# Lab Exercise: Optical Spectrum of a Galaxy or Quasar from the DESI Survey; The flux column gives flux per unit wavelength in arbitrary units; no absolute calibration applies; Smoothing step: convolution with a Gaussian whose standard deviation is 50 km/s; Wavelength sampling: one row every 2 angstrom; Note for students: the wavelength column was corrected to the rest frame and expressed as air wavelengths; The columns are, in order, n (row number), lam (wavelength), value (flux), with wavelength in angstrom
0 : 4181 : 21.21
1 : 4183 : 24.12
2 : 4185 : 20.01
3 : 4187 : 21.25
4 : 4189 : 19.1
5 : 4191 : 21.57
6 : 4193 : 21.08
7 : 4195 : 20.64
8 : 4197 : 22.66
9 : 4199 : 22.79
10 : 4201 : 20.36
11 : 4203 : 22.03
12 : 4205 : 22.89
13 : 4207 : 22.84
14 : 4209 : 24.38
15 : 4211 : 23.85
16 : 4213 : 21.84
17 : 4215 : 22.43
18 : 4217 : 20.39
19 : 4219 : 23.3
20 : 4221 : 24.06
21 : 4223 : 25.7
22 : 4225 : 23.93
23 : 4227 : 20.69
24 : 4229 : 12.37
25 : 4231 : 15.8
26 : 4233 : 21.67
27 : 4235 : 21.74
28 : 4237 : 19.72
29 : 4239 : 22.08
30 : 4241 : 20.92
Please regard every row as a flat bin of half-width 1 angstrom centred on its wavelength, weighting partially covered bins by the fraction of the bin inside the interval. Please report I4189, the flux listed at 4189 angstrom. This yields 19.1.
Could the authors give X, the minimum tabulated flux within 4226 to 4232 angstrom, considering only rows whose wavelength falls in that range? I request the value 12.37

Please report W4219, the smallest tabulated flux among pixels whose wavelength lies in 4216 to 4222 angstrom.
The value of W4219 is 20.39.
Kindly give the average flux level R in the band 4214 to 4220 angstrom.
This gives 22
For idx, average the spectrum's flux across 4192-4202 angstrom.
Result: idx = 21.5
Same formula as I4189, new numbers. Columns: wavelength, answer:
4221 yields 24.06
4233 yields 21.67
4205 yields 22.89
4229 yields 12.37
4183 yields 24.12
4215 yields 22.43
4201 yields 20.36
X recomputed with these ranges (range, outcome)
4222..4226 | 23.93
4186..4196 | 19.1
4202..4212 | 22.03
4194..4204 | 20.36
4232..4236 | 21.67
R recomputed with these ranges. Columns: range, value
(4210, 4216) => 22.7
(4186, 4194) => 20.8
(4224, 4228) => 22.3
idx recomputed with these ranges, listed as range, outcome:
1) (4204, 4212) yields 23.5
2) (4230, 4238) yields 19.7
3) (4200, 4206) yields 21.8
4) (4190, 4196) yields 21.1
